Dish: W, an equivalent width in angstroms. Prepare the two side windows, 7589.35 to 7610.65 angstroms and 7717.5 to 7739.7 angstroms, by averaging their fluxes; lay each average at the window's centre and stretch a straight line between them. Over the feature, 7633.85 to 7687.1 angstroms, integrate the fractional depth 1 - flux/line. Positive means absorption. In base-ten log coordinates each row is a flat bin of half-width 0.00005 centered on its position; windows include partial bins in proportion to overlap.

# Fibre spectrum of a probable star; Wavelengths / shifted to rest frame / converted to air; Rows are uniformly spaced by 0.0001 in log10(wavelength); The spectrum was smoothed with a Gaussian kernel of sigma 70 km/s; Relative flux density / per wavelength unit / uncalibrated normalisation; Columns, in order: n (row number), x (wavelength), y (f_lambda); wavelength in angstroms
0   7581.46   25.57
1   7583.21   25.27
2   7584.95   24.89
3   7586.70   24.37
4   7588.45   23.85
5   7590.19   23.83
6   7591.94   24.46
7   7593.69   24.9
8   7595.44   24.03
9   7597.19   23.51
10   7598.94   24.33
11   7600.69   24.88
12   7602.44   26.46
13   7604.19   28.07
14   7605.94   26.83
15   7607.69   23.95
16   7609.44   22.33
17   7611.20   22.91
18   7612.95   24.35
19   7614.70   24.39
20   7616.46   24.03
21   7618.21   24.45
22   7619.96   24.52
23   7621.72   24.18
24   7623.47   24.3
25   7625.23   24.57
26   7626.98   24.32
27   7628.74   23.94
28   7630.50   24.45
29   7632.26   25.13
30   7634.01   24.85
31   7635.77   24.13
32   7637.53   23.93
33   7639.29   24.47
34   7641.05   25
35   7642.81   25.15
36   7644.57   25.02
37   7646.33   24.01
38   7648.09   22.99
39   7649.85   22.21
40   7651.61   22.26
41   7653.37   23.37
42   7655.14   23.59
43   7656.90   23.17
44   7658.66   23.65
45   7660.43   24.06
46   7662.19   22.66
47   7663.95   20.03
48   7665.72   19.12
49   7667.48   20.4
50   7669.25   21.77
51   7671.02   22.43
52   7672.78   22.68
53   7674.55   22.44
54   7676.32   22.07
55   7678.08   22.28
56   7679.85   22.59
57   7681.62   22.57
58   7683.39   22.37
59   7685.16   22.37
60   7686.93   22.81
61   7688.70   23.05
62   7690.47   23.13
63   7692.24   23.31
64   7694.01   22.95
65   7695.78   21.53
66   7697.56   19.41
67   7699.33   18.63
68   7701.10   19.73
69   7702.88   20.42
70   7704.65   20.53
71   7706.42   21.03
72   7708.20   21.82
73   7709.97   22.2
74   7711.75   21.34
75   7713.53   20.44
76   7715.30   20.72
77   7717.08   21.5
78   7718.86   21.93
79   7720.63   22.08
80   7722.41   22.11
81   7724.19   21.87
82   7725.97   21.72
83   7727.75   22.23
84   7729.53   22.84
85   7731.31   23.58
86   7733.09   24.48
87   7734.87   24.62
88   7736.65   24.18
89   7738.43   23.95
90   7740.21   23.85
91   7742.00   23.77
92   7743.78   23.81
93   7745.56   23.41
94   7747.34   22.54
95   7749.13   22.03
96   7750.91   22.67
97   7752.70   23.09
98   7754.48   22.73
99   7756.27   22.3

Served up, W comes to 2.3 angstroms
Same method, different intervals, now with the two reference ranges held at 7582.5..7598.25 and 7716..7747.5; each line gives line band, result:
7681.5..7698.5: 0.8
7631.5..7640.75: -0.2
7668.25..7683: 0.8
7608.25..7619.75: 0.2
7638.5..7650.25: -0.2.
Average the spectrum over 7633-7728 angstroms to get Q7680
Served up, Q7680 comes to 22.3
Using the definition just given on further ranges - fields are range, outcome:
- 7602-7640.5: 24.6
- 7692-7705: 20.7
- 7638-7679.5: 22.8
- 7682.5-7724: 21.5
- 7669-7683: 22.4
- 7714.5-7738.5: 22.7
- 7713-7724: 21.5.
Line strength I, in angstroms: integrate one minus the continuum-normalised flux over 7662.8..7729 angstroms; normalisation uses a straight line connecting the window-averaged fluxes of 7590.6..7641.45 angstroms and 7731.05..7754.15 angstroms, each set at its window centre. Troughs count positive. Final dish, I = 6.3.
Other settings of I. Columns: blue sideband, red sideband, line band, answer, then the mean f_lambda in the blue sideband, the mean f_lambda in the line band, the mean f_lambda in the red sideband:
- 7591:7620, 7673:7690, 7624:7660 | -0.61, 24.6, 24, 22.5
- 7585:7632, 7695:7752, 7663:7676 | 1.07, 24.5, 21.3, 22.1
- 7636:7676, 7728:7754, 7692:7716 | 2.36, 22.9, 20.9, 23.4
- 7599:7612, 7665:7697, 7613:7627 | 0.08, 25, 24.4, 22.2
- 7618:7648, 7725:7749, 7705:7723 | 1.65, 24.5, 21.5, 23.4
